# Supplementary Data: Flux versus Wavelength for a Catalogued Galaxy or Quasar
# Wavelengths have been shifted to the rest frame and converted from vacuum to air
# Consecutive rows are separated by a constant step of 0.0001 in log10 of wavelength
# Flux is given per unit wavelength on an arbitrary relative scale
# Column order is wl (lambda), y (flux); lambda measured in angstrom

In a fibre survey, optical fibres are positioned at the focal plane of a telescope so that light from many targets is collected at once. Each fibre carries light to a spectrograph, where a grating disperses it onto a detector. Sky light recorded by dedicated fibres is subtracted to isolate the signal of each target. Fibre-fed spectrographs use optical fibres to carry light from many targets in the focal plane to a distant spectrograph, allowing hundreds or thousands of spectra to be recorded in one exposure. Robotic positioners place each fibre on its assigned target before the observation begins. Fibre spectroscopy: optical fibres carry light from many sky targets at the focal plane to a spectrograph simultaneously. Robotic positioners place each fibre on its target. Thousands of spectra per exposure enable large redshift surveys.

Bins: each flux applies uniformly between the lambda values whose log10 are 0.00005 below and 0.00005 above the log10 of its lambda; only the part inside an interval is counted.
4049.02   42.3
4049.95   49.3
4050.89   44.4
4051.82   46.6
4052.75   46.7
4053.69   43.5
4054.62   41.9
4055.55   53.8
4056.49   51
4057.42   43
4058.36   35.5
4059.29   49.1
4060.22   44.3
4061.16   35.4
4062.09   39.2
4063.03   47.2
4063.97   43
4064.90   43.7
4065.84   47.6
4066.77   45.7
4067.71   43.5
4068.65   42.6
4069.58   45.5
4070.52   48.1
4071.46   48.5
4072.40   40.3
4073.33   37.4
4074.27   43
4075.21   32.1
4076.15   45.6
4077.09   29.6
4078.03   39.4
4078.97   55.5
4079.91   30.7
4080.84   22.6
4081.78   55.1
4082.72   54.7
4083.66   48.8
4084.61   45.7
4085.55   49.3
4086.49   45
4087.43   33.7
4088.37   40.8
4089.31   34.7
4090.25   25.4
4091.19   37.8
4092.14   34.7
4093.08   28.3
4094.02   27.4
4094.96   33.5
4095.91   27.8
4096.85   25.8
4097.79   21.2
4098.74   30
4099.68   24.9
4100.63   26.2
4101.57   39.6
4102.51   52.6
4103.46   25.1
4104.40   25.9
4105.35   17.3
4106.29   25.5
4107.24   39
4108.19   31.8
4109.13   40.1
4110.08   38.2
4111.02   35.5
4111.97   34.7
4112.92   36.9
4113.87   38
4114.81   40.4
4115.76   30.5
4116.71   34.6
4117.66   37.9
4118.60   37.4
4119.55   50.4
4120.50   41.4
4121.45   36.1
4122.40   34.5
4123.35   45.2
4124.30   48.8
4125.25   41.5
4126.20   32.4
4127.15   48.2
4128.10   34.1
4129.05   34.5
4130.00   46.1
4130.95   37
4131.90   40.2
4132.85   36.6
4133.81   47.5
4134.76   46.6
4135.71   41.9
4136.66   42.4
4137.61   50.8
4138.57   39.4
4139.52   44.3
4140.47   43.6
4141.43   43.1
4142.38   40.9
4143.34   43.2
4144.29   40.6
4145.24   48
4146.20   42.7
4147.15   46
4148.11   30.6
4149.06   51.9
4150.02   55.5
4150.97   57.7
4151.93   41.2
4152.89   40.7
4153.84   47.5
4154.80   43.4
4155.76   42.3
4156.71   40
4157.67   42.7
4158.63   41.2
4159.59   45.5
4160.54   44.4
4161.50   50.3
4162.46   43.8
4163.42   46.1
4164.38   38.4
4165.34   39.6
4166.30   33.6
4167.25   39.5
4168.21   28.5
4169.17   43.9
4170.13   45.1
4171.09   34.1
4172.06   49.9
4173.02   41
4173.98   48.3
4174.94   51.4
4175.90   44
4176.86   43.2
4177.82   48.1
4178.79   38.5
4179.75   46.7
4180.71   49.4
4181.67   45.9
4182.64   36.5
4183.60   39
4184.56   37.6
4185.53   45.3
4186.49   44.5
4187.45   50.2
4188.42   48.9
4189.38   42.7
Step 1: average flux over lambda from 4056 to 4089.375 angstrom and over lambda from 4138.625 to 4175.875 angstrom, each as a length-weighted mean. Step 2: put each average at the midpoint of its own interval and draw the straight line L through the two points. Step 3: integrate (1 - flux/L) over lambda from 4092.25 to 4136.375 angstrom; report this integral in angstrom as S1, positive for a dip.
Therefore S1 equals 7.4 angstrom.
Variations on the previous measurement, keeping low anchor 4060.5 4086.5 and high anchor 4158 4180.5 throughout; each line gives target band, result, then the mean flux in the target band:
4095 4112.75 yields 4.8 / 31.3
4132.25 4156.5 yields -0.8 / 44.3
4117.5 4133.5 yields 1.0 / 40.3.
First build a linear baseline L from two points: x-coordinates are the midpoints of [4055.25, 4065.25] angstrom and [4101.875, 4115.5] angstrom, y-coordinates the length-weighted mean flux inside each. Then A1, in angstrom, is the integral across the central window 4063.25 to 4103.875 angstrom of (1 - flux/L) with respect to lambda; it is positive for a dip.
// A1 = 1.0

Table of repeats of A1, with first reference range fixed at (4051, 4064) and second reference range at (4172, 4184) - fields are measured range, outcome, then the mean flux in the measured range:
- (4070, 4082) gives 1.1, 40.3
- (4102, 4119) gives 3.8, 34.5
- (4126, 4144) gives 1.1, 41.9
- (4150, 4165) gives 0.0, 44.7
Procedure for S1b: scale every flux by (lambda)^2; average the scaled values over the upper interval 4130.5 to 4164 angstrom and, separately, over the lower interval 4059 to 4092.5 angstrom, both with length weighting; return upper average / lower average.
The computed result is 1.1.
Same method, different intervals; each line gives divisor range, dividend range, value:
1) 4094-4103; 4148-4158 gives 1.50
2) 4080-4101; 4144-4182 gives 1.29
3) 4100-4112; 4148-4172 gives 1.34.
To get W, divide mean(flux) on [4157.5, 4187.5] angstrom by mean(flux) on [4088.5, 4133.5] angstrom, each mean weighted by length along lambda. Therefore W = 1.2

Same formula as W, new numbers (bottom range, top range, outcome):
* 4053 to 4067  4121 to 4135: 0.92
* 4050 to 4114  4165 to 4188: 1.10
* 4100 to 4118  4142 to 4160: 1.30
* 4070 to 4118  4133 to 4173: 1.20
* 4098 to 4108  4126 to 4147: 1.39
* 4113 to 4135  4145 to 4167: 1.10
